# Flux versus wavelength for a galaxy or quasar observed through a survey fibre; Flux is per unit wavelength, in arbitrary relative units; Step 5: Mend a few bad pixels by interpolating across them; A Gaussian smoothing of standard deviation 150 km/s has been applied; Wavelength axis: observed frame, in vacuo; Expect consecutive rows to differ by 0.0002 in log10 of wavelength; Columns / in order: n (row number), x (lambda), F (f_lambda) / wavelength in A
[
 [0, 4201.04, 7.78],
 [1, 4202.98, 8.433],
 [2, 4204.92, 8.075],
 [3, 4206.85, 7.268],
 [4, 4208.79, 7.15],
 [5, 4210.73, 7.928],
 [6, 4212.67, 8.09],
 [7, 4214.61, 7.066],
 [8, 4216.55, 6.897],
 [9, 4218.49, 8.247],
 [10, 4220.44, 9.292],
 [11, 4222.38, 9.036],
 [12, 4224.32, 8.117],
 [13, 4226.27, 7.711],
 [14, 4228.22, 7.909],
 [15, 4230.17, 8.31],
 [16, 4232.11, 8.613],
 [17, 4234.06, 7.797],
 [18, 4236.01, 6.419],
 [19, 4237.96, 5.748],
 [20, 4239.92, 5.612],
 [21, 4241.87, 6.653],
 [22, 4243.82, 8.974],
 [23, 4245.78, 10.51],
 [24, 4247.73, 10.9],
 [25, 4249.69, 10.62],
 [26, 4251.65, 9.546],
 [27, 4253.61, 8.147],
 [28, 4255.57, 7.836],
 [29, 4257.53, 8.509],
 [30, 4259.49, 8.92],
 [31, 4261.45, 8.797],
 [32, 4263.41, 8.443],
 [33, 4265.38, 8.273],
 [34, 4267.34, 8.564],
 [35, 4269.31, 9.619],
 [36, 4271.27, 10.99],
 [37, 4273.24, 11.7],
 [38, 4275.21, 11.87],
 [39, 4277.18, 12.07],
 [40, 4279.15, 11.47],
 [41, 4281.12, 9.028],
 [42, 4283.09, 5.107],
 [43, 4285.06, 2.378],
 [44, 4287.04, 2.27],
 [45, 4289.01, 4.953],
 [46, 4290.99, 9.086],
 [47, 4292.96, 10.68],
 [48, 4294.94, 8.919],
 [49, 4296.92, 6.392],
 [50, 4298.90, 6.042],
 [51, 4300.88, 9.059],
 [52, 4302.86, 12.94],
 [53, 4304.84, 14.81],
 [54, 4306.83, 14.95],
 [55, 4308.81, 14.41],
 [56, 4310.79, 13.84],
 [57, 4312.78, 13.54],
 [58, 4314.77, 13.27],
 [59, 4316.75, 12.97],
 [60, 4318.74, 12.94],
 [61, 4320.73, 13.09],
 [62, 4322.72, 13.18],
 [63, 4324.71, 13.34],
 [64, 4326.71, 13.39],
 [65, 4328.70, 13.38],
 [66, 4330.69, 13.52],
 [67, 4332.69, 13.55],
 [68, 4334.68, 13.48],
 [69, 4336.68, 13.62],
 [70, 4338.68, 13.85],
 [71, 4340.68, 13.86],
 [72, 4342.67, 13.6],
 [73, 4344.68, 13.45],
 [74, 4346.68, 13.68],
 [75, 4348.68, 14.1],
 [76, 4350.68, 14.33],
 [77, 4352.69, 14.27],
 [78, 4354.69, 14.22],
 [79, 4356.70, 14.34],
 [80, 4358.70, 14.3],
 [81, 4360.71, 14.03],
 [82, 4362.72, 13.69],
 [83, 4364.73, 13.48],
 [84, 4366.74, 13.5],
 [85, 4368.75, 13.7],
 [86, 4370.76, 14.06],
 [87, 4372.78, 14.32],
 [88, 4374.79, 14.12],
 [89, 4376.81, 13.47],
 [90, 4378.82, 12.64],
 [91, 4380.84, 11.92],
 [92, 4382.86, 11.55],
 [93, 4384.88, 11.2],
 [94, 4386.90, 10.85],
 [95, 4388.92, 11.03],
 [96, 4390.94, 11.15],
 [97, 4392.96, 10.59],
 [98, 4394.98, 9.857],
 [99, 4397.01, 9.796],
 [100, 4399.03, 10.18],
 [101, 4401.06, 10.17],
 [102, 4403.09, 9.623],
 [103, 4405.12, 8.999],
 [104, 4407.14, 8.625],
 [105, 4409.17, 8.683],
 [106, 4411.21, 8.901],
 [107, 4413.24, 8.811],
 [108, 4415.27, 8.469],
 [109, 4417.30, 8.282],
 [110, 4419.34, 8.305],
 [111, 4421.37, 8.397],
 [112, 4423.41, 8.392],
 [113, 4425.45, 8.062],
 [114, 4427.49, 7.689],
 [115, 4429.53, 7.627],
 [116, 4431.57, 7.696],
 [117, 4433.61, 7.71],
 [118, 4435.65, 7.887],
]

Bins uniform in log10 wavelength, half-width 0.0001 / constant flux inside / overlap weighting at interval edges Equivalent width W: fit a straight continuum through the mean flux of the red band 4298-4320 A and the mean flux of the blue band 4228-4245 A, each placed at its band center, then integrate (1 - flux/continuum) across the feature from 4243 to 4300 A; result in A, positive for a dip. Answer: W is 5.9 A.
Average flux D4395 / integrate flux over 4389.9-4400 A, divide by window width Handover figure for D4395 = 10.3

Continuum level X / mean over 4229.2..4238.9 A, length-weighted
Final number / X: 7.39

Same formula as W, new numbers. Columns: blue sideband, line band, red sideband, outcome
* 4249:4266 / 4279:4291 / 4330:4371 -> 5.3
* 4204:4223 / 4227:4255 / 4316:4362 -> 2.8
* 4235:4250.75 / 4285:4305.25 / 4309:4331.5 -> 6.5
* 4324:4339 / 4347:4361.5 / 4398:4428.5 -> -2.4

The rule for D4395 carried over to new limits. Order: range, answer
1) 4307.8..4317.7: 13.6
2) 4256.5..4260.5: 8.71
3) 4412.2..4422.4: 8.46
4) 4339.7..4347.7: 13.7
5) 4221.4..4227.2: 8.3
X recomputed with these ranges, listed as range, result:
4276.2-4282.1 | 10.9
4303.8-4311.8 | 14.5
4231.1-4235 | 8.23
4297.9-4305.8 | 10.7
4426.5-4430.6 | 7.66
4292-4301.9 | 8.22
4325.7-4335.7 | 13.5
